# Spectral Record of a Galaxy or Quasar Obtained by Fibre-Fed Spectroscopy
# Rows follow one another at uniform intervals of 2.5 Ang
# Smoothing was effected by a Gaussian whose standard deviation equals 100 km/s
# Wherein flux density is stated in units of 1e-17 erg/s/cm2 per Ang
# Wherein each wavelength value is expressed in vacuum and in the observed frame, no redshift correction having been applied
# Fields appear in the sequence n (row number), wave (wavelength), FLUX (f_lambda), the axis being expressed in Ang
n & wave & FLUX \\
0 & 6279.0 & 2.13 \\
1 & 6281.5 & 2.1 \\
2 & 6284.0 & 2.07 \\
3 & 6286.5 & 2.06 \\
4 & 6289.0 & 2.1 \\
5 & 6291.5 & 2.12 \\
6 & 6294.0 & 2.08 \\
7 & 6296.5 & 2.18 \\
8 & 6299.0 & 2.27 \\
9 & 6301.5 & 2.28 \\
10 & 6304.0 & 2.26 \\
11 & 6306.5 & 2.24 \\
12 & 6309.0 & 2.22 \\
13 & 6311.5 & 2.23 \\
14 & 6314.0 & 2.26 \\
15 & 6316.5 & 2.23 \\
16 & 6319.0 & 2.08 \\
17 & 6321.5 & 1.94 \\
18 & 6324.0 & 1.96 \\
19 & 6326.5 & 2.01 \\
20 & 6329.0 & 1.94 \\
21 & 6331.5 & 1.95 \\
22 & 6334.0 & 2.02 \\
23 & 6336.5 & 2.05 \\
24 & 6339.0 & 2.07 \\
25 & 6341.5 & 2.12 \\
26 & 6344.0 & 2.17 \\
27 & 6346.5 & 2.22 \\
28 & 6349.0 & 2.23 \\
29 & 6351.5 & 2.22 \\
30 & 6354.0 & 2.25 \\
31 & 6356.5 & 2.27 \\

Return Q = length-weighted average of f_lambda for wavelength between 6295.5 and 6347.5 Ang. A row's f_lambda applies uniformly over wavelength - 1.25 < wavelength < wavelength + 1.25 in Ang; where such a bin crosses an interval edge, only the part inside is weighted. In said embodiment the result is 2.13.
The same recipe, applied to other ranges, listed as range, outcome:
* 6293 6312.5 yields 2.22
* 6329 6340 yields 2.01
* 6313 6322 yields 2.14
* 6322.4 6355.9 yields 2.09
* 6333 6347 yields 2.1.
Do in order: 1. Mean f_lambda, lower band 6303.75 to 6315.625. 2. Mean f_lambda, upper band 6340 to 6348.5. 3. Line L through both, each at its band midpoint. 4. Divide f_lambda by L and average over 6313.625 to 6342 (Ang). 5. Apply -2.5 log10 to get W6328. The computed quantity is 0.08 mag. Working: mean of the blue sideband 2.24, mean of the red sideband 2.17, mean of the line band 2.04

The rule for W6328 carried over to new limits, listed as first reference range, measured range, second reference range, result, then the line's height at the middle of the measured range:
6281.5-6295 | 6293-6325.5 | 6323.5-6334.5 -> -0.07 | 2.03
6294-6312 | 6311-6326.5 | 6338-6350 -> 0.05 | 2.2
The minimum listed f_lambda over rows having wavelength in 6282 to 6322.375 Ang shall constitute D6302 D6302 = 1.94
